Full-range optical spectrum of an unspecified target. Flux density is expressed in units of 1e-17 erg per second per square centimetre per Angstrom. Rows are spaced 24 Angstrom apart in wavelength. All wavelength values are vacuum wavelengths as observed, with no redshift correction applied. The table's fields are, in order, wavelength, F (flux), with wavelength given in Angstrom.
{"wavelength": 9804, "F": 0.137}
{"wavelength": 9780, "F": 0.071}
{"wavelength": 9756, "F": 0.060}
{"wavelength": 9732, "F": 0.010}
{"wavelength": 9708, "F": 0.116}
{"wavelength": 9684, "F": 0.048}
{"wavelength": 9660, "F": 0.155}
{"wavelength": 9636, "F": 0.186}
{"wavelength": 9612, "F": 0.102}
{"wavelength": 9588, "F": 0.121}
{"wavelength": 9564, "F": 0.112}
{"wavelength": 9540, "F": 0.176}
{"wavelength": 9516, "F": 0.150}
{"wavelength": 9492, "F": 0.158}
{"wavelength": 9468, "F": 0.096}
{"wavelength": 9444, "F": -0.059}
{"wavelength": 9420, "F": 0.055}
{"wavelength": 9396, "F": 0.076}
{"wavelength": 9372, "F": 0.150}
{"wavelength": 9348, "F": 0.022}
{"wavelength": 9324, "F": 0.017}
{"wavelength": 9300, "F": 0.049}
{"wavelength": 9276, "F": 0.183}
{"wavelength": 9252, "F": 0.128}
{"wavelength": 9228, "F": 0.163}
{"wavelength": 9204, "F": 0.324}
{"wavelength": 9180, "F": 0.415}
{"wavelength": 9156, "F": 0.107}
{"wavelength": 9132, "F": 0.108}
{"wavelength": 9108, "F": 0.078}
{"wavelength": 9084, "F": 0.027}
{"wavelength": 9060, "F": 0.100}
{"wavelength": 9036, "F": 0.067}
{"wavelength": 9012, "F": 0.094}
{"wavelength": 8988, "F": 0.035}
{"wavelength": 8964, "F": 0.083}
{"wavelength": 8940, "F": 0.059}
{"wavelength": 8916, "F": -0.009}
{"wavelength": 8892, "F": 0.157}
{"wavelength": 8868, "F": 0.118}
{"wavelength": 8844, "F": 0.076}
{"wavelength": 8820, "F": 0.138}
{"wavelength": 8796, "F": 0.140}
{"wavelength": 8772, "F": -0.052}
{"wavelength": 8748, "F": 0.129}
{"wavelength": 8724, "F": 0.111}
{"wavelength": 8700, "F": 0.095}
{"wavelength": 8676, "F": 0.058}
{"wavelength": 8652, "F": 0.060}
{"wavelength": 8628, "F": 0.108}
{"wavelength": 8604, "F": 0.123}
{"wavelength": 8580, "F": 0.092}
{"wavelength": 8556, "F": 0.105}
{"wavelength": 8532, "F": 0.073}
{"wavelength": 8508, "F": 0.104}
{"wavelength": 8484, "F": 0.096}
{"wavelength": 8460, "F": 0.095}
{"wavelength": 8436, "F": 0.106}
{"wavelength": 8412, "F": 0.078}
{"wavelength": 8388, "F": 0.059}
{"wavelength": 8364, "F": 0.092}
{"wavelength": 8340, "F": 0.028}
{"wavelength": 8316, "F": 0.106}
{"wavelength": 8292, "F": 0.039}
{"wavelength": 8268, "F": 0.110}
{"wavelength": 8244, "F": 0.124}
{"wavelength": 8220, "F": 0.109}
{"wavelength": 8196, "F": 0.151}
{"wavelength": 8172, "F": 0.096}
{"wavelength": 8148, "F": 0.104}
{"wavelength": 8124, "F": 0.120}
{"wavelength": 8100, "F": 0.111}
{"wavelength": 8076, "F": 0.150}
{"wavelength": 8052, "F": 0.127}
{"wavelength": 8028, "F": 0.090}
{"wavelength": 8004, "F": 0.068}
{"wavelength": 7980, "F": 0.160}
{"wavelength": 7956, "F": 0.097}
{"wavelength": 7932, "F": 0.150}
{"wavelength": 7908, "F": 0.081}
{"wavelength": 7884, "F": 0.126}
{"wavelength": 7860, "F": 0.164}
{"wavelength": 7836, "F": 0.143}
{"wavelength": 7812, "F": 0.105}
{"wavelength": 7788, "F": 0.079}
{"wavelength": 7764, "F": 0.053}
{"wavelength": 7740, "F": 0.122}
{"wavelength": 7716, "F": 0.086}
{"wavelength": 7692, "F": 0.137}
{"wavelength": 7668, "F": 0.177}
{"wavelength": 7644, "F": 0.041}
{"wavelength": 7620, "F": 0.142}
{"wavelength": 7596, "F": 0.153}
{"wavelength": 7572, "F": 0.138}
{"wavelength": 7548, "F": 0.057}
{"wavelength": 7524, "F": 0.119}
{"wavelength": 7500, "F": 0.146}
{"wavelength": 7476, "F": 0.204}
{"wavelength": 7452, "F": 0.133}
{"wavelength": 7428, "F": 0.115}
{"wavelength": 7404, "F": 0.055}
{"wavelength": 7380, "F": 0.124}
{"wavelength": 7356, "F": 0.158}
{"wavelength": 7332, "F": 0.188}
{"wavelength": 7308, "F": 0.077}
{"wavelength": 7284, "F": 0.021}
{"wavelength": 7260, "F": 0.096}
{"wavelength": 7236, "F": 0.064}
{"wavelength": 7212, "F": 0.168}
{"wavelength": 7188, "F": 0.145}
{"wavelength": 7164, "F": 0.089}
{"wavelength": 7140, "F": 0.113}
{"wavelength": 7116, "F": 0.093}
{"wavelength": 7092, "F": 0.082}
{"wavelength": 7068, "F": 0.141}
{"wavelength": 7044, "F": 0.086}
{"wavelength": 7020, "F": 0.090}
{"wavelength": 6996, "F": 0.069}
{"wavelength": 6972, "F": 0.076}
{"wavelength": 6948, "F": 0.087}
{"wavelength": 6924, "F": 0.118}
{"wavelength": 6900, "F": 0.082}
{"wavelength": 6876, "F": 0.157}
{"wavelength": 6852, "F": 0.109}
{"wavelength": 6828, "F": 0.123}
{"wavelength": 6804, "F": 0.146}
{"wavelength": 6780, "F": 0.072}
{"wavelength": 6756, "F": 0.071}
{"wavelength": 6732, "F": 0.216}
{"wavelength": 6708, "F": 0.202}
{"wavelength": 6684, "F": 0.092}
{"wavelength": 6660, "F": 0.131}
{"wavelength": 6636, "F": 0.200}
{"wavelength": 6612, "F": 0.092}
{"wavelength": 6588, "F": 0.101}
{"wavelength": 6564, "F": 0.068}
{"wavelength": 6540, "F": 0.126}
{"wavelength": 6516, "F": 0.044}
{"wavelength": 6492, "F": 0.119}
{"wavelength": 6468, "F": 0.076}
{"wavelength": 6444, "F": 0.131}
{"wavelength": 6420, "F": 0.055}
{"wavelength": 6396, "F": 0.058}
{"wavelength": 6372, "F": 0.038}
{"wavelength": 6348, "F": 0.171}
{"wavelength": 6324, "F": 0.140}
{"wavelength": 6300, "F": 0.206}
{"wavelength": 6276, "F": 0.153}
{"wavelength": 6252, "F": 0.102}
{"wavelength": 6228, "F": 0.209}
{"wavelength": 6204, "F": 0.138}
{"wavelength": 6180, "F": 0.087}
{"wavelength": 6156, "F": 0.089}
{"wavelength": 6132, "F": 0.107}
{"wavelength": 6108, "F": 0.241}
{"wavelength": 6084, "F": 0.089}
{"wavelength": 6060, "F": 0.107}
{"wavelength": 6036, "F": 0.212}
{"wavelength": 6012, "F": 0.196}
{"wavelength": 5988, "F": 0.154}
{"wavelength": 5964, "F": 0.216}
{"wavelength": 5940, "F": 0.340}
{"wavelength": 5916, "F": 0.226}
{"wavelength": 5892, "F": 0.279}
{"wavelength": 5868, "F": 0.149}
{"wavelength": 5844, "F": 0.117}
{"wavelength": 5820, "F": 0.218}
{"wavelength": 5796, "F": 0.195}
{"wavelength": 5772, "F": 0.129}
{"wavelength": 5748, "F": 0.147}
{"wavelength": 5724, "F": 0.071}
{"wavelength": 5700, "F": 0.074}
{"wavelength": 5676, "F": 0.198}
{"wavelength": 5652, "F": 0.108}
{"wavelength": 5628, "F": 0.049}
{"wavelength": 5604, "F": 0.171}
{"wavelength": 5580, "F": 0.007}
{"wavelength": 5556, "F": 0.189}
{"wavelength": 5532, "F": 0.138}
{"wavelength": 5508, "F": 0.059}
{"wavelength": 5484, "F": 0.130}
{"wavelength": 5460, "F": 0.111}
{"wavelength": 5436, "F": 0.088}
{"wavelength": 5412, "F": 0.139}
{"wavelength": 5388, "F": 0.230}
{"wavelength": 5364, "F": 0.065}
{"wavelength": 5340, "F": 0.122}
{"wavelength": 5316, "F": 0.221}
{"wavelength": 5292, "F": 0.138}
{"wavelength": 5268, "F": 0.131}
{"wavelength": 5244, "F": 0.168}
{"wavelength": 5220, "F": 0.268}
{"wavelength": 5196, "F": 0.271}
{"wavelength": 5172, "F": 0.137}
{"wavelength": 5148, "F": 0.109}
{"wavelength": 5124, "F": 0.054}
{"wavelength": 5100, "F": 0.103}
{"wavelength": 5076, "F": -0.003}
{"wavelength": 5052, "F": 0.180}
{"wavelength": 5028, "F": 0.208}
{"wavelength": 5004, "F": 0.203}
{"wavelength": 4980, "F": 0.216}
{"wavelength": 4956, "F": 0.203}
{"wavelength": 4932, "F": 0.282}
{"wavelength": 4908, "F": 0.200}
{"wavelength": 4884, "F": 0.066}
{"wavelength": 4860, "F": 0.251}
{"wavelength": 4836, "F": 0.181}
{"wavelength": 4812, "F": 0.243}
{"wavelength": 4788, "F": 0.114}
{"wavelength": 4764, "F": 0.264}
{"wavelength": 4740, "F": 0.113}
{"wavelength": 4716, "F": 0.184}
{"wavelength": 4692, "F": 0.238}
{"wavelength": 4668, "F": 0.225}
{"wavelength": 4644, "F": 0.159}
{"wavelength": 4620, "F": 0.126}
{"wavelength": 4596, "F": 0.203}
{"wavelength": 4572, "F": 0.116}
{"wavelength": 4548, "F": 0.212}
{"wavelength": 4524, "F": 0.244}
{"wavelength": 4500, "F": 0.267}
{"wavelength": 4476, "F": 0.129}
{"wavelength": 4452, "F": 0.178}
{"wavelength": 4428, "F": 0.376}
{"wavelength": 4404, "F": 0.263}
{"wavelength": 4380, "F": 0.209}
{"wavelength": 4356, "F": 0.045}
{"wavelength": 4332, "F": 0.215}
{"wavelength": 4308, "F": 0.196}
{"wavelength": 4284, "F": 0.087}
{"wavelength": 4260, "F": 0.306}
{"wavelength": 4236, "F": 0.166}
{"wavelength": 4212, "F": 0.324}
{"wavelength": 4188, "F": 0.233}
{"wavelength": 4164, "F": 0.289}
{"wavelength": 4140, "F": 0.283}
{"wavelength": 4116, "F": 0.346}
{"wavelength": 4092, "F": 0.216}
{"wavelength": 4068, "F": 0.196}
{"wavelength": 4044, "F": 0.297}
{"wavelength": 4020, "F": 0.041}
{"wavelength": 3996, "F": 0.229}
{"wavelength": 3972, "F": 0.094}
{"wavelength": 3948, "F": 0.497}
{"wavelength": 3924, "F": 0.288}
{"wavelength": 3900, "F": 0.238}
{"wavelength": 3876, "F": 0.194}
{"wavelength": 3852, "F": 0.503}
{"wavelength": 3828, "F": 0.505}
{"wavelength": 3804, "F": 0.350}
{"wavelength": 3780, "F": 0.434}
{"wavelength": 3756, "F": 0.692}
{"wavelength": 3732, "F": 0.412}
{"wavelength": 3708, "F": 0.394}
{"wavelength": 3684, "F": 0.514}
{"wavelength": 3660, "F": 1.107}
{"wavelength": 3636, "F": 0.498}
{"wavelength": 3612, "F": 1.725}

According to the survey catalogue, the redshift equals 1.46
